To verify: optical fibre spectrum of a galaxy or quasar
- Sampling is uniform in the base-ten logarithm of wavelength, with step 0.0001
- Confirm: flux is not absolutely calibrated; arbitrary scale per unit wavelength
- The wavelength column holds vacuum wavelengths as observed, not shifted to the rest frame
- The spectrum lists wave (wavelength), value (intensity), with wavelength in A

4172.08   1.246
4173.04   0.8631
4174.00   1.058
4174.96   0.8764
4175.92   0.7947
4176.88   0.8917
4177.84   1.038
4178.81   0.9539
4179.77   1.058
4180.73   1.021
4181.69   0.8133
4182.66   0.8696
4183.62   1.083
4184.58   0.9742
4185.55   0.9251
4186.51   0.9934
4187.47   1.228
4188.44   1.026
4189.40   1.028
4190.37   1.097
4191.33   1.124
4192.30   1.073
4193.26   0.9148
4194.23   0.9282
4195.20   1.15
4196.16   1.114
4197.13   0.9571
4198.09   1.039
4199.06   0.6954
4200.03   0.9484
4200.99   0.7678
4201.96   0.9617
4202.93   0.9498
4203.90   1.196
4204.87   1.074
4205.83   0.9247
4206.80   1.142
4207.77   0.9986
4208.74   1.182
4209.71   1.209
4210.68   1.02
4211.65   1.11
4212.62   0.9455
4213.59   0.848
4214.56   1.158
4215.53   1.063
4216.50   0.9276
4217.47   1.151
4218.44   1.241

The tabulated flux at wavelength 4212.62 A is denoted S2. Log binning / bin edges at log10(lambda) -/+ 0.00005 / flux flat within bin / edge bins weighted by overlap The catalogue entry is 0.9455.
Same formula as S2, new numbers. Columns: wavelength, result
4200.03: 0.9484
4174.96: 0.8764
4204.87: 1.074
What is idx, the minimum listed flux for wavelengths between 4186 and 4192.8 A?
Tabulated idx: 0.9934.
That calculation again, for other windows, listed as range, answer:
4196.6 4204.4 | 0.6954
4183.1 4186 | 0.9251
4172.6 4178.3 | 0.7947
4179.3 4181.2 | 1.021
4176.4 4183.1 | 0.8133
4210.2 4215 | 0.848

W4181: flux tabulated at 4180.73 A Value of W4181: 1.021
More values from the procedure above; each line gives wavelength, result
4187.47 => 1.228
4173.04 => 0.8631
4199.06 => 0.6954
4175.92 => 0.7947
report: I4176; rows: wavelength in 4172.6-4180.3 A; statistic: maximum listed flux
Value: 1.058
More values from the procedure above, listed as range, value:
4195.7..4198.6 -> 1.114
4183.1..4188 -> 1.228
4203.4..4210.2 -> 1.209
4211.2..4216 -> 1.158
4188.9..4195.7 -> 1.15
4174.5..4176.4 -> 0.8764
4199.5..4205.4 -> 1.196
